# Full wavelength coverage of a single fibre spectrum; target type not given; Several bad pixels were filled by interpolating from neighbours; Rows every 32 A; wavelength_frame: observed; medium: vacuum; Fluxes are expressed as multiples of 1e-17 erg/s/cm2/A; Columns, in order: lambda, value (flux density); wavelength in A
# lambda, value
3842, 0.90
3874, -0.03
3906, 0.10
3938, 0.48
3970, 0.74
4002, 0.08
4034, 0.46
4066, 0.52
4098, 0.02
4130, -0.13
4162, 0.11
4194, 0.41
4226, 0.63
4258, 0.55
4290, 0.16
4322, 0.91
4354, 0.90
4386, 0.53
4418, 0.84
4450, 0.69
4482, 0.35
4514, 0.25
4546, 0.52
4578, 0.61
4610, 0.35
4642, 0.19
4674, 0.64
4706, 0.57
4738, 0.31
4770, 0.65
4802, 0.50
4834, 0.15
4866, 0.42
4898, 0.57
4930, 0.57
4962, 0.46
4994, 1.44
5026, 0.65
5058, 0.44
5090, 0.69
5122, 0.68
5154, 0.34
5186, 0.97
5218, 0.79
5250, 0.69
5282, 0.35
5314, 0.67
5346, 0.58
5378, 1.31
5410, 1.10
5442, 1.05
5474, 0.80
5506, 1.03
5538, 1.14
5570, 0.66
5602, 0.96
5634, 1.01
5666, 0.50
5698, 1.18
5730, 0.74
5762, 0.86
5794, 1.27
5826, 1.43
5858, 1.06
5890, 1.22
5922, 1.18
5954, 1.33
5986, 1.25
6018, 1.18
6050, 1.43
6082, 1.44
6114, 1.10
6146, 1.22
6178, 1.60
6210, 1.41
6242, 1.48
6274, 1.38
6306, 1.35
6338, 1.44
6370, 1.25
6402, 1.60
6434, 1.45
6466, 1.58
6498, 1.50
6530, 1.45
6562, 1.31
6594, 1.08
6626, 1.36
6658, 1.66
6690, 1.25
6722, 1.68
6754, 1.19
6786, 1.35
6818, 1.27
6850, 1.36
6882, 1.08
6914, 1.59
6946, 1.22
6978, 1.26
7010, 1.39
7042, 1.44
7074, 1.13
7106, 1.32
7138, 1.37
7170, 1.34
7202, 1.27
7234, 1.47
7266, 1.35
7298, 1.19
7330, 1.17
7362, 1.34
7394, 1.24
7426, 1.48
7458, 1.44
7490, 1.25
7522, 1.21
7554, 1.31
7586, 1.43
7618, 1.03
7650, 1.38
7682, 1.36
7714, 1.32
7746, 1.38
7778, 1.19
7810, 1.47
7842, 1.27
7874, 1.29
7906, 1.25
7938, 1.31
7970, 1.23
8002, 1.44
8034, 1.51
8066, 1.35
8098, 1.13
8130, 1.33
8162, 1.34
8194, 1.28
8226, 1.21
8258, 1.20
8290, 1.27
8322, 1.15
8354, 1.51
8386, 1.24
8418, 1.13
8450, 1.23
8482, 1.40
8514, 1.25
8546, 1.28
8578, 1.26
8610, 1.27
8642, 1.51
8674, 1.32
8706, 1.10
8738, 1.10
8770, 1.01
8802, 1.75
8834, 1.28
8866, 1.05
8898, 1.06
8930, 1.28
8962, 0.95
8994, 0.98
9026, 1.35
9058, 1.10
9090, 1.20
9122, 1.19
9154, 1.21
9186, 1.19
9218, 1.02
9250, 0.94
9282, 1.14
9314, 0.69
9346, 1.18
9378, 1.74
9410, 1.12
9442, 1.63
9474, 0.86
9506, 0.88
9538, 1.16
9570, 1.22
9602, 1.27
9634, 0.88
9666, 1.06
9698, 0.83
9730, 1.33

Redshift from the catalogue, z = 0.34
